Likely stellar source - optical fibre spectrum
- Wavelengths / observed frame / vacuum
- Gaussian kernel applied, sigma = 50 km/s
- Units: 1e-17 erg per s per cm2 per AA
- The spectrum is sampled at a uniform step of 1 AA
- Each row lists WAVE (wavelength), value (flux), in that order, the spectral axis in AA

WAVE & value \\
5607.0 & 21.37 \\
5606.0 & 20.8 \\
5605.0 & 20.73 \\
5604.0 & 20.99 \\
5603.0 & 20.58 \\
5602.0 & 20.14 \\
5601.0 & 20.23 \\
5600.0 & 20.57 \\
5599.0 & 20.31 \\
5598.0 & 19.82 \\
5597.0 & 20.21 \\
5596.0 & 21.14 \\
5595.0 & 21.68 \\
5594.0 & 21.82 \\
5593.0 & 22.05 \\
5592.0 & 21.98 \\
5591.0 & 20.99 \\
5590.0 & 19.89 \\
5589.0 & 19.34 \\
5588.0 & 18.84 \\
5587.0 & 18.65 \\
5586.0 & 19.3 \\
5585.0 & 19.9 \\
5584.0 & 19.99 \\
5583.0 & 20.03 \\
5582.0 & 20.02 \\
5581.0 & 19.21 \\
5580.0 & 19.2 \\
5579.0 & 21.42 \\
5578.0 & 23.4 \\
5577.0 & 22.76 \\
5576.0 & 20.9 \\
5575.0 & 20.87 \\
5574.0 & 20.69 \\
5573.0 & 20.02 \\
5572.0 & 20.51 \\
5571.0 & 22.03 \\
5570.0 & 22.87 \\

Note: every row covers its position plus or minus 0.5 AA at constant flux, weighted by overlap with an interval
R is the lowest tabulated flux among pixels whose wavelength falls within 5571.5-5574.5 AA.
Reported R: 20.02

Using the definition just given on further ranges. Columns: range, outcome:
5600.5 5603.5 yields 20.14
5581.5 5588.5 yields 18.65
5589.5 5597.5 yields 19.89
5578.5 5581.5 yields 19.2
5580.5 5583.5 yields 19.21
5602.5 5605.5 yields 20.58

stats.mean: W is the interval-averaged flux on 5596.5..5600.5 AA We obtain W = 20.2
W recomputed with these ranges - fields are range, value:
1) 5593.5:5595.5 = 21.8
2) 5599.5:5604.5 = 20.5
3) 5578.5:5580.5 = 20.3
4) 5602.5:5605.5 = 20.8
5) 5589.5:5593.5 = 21.2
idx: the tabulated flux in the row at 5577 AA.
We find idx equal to 22.76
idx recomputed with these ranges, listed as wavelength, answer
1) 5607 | 21.37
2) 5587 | 18.65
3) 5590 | 19.89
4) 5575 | 20.87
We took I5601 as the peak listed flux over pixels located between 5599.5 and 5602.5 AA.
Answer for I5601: 20.57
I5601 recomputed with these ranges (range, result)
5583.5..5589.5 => 19.99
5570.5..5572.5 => 22.03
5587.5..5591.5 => 20.99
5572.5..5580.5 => 23.4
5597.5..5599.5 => 20.31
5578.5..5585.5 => 21.42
